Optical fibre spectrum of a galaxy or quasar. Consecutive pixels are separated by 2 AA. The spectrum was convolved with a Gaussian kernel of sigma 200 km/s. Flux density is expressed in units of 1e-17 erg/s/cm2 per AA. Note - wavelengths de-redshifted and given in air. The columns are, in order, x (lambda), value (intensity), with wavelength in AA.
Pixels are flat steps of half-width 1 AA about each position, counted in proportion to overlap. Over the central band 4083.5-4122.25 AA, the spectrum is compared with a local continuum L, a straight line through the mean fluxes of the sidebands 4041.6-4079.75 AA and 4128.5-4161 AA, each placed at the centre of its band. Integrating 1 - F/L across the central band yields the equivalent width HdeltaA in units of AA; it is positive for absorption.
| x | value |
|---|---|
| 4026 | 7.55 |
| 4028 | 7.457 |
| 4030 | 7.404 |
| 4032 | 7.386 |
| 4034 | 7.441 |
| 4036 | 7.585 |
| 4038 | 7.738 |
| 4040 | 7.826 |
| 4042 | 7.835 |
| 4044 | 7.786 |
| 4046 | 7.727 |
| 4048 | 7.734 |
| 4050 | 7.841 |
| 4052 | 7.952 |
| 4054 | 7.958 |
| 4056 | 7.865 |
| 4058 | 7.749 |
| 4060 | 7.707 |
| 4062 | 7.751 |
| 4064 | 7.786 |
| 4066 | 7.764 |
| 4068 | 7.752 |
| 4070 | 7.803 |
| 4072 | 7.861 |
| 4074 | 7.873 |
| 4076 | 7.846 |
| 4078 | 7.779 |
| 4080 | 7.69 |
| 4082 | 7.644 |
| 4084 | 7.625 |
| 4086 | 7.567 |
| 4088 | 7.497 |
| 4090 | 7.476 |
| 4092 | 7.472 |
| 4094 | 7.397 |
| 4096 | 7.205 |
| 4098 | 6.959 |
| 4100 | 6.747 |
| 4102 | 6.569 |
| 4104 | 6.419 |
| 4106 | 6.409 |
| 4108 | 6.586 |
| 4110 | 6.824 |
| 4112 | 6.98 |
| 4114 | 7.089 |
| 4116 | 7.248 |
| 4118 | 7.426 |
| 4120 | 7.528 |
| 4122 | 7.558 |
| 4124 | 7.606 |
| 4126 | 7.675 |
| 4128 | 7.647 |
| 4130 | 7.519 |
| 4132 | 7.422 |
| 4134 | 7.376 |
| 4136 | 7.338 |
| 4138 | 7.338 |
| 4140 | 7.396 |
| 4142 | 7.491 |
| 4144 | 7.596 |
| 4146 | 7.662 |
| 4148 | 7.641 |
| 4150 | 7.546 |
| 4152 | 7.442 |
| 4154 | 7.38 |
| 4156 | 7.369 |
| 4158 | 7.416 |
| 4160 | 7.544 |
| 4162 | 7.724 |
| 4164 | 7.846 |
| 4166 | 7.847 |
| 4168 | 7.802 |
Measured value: 2.7 AA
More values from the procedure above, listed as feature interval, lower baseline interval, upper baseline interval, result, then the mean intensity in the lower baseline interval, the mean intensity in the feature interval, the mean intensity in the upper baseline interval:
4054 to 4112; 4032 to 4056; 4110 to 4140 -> 1.3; 7.75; 7.42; 7.39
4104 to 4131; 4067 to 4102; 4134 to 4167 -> 1.1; 7.51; 7.21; 7.53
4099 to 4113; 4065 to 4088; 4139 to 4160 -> 1.8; 7.74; 6.65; 7.5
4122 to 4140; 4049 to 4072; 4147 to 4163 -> 0.2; 7.81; 7.49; 7.51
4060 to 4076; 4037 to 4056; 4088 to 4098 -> -0.4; 7.82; 7.8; 7.36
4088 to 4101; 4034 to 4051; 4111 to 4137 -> 0.5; 7.74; 7.23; 7.42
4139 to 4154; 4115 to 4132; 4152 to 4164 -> 0.0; 7.52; 7.53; 7.51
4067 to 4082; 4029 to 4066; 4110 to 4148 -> -0.3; 7.73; 7.79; 7.43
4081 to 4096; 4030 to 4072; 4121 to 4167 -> 0.3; 7.74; 7.5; 7.54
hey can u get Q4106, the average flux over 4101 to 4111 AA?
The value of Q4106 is 6.56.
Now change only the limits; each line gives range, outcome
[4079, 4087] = 7.63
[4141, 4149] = 7.6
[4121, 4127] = 7.61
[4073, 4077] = 7.86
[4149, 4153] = 7.49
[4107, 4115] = 6.87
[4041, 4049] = 7.77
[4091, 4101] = 7.16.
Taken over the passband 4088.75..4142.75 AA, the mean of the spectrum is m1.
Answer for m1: 7.21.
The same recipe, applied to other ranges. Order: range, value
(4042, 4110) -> 7.5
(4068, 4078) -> 7.83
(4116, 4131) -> 7.54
